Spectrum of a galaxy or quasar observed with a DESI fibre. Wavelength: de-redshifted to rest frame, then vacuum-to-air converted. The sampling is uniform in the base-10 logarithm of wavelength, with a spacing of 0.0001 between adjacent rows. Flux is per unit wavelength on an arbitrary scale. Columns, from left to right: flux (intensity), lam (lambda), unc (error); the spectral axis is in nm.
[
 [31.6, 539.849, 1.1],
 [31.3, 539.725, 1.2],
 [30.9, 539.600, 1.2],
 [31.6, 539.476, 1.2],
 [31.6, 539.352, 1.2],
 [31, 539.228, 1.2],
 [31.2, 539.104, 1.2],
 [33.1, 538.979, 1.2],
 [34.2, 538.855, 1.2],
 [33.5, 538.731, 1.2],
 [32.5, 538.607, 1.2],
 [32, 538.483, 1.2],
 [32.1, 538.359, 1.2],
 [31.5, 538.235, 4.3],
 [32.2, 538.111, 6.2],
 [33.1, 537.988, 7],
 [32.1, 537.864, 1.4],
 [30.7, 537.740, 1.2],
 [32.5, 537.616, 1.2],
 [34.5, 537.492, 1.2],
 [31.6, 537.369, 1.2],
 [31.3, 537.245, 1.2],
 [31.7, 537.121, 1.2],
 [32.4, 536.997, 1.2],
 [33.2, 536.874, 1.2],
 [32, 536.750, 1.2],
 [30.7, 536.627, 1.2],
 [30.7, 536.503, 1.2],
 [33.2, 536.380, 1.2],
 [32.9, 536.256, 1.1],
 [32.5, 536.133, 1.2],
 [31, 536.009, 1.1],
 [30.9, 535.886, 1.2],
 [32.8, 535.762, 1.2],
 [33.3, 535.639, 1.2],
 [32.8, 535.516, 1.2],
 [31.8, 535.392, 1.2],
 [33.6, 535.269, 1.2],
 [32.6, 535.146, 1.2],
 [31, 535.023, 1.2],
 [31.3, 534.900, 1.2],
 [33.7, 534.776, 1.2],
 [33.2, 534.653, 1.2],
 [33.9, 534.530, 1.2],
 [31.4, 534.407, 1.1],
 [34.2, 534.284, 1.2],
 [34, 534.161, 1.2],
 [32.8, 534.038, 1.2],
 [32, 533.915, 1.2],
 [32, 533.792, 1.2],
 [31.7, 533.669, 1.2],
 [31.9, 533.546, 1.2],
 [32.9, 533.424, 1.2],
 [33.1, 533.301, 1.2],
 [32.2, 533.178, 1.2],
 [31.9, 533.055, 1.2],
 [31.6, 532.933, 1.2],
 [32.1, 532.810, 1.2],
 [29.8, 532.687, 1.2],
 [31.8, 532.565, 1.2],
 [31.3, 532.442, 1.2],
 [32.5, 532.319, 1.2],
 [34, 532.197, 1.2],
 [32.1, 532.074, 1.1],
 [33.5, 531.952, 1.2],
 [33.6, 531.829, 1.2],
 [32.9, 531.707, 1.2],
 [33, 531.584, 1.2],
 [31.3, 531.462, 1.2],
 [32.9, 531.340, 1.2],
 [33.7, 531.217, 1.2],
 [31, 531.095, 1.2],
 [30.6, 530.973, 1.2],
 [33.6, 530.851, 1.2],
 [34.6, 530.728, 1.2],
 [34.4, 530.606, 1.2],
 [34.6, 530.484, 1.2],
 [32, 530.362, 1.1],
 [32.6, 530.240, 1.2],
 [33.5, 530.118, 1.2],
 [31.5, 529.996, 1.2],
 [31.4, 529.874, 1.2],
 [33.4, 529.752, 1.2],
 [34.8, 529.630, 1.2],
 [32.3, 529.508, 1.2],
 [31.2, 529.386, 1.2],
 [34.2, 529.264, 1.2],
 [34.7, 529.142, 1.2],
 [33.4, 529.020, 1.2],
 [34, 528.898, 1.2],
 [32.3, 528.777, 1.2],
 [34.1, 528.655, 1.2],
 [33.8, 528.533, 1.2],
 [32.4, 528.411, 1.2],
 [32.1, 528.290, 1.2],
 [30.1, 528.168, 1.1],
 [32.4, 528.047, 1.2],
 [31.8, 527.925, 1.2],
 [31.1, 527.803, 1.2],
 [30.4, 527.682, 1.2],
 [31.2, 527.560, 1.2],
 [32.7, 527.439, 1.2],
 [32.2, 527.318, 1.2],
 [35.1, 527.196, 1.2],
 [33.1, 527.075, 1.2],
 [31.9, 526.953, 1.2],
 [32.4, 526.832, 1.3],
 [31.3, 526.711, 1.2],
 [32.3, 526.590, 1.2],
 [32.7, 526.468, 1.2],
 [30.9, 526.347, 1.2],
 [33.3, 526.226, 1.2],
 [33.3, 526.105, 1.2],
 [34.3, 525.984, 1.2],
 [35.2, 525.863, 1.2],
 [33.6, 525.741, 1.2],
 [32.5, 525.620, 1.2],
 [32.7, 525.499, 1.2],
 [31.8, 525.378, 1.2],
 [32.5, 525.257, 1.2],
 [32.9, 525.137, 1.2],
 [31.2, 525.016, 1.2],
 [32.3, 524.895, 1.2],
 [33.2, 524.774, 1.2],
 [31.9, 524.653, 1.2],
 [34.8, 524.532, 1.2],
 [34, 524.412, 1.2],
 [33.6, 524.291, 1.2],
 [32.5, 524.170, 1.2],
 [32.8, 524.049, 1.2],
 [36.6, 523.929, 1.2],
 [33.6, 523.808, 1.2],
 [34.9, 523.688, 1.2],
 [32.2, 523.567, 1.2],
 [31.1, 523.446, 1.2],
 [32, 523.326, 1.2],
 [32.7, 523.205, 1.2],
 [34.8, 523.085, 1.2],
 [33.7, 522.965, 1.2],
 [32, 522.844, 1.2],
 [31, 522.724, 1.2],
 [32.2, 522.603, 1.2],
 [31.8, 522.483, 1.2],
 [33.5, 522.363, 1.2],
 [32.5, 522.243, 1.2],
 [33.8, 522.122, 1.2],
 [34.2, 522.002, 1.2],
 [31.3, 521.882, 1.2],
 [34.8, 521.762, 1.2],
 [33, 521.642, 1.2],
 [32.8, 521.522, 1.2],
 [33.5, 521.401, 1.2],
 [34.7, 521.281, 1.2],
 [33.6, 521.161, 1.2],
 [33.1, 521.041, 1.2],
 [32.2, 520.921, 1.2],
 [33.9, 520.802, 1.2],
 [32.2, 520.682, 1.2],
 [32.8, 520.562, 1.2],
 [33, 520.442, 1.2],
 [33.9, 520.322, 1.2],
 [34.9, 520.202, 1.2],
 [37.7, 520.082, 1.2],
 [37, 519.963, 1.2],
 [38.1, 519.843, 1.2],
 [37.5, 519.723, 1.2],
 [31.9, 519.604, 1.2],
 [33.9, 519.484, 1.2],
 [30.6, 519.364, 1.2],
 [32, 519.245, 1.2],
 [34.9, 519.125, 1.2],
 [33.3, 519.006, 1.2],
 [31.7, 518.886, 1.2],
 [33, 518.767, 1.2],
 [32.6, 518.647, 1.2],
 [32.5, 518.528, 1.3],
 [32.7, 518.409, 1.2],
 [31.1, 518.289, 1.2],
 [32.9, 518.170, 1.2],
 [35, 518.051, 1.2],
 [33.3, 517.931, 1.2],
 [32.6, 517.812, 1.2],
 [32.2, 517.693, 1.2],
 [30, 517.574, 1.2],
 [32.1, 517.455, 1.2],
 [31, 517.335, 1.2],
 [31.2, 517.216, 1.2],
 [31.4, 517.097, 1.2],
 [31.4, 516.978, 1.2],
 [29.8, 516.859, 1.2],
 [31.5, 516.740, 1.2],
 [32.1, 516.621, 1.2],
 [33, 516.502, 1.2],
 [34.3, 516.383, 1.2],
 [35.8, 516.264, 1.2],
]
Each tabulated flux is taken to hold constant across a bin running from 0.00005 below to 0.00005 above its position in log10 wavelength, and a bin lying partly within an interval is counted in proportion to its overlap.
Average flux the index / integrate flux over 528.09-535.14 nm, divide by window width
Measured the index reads 32.7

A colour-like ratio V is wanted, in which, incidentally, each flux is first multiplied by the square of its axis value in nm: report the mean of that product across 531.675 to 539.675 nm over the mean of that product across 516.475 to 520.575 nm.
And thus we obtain 1.0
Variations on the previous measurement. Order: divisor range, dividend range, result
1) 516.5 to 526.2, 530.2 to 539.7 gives 1.03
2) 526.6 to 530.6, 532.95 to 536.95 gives 1.02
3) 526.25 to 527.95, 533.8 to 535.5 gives 1.05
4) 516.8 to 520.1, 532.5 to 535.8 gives 1.05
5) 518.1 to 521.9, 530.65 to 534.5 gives 1.01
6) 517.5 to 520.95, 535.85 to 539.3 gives 1.03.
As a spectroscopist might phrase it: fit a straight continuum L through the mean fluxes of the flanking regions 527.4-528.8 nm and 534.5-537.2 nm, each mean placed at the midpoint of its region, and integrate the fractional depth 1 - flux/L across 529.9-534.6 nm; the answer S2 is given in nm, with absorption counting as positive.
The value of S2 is -0.06 nm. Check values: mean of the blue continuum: 32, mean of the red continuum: 32.3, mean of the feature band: 32.6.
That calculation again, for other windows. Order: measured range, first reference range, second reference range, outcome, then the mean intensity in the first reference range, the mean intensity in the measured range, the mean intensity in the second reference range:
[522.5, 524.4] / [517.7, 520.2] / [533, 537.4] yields 0.02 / 33.7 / 33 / 32.3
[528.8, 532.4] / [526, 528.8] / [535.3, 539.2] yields -0.08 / 32.3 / 33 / 32.3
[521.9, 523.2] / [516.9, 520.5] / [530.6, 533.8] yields 0.00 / 33.2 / 32.9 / 32.4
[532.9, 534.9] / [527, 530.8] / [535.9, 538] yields -0.02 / 32.8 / 32.6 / 32.1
